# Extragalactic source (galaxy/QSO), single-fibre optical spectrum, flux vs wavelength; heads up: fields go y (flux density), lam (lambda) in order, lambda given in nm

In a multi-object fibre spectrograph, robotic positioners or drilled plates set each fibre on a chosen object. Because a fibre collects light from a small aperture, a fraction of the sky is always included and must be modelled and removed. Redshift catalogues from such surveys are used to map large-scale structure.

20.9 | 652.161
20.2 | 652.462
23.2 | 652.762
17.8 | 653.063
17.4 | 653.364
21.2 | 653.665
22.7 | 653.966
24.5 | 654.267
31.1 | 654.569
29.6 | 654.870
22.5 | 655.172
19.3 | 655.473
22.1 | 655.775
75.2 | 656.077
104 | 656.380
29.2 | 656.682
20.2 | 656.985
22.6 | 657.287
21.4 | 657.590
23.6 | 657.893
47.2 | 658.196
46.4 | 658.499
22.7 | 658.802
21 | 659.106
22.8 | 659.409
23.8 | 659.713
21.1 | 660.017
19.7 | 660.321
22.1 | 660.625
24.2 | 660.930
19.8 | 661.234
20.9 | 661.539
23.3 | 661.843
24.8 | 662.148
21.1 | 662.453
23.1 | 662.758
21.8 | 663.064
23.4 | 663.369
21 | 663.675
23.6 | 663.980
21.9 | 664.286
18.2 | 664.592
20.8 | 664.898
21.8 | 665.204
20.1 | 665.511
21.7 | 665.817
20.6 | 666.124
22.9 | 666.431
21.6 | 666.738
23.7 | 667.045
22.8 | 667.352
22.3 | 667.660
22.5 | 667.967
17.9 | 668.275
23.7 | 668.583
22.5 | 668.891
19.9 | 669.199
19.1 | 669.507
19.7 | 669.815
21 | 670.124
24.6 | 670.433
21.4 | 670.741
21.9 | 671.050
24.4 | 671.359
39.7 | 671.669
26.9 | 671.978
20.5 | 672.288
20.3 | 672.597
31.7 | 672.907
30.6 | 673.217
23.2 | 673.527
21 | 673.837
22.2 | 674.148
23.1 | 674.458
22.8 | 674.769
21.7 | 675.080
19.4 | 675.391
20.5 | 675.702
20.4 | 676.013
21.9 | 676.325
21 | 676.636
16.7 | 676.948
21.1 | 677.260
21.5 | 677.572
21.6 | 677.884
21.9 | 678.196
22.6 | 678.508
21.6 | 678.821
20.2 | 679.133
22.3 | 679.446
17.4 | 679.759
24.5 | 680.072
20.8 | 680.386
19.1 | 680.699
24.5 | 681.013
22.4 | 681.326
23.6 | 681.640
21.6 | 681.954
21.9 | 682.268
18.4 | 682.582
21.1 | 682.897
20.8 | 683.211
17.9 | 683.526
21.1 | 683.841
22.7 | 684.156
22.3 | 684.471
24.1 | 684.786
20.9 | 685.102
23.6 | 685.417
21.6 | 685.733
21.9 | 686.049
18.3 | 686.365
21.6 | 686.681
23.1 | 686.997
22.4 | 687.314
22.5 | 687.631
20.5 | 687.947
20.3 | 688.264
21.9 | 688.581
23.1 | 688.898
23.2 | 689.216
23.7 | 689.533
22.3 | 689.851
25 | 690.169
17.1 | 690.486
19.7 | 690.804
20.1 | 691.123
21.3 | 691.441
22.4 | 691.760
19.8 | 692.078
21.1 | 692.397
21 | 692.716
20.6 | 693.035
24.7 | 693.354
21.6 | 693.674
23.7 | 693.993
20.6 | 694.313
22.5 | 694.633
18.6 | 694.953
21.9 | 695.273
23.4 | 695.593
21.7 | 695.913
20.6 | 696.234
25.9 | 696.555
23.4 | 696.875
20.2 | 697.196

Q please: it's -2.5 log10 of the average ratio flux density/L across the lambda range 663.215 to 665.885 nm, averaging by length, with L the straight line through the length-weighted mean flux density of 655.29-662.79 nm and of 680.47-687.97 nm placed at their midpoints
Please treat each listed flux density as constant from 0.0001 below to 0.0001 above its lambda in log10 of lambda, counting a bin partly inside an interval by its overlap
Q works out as 0.29 mag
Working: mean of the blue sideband 29.7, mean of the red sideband 21.6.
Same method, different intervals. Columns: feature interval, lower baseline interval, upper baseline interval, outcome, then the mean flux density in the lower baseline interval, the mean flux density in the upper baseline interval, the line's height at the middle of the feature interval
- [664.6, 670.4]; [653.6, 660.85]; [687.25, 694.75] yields 0.29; 30.7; 21.7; 28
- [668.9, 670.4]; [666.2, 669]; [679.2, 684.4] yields 0.08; 22.2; 21.3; 22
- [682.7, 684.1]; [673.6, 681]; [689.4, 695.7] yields 0.05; 21.2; 21.5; 21.3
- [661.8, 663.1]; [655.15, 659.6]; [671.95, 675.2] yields 0.35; 34.9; 23.9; 31.5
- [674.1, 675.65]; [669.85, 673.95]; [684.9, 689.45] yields 0.13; 25.1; 21.8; 24.4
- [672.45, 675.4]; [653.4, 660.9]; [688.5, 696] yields 0.11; 30.4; 21.7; 26.2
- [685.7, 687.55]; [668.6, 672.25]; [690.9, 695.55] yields 0.03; 23.6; 21.4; 22.1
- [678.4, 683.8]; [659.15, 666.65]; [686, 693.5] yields 0.02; 21.8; 21.6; 21.6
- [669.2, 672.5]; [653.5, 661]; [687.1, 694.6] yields 0.14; 30.4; 21.7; 26.9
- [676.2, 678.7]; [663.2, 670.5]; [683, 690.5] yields 0.03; 21.5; 21.8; 21.7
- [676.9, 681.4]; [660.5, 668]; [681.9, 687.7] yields 0.01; 22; 21.4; 21.6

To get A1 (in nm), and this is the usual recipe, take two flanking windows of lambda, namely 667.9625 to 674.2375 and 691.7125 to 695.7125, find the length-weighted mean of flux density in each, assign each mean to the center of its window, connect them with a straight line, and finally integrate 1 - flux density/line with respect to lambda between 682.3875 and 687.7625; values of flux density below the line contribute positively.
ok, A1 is 0.23 nm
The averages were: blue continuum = 23.6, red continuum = 21.6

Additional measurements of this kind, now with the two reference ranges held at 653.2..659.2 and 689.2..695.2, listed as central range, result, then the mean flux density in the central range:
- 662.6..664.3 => 0.429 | 22.5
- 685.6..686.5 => 0.104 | 20.6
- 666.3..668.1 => 0.394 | 22.6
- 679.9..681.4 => 0.165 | 22.2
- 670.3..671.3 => 0.184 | 22.8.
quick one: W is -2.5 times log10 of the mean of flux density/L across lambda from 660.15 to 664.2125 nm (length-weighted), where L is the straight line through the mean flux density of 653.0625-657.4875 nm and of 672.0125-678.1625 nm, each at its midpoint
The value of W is 0.28 mag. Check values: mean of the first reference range 32.3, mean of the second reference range 22.3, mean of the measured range 22.2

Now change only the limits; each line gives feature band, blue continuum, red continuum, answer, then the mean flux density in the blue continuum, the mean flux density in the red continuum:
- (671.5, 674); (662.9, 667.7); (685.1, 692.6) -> -0.226 mag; 21.8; 21.6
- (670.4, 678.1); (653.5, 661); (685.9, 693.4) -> 0.117 mag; 30.4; 21.5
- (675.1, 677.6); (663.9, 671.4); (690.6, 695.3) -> 0.059 mag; 21.6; 21.2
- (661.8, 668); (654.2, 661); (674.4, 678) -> 0.229 mag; 31.3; 20.9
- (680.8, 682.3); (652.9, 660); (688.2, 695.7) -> 0.071 mag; 30.6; 21.7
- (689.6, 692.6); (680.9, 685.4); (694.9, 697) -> 0.054 mag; 21.7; 22.4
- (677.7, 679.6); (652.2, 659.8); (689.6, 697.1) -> 0.152 mag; 30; 21.7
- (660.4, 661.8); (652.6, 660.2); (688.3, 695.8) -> 0.310 mag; 30.1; 21.7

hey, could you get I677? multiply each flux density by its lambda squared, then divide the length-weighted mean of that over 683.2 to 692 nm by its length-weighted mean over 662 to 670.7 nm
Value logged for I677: 1.06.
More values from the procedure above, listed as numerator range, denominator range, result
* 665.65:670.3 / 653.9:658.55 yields 0.63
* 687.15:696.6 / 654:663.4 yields 0.83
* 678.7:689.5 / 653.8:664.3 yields 0.83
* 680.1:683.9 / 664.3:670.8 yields 1.04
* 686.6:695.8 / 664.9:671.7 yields 1.05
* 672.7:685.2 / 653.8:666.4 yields 0.86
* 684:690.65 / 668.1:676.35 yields 1.00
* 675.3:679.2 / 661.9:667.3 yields 0.99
